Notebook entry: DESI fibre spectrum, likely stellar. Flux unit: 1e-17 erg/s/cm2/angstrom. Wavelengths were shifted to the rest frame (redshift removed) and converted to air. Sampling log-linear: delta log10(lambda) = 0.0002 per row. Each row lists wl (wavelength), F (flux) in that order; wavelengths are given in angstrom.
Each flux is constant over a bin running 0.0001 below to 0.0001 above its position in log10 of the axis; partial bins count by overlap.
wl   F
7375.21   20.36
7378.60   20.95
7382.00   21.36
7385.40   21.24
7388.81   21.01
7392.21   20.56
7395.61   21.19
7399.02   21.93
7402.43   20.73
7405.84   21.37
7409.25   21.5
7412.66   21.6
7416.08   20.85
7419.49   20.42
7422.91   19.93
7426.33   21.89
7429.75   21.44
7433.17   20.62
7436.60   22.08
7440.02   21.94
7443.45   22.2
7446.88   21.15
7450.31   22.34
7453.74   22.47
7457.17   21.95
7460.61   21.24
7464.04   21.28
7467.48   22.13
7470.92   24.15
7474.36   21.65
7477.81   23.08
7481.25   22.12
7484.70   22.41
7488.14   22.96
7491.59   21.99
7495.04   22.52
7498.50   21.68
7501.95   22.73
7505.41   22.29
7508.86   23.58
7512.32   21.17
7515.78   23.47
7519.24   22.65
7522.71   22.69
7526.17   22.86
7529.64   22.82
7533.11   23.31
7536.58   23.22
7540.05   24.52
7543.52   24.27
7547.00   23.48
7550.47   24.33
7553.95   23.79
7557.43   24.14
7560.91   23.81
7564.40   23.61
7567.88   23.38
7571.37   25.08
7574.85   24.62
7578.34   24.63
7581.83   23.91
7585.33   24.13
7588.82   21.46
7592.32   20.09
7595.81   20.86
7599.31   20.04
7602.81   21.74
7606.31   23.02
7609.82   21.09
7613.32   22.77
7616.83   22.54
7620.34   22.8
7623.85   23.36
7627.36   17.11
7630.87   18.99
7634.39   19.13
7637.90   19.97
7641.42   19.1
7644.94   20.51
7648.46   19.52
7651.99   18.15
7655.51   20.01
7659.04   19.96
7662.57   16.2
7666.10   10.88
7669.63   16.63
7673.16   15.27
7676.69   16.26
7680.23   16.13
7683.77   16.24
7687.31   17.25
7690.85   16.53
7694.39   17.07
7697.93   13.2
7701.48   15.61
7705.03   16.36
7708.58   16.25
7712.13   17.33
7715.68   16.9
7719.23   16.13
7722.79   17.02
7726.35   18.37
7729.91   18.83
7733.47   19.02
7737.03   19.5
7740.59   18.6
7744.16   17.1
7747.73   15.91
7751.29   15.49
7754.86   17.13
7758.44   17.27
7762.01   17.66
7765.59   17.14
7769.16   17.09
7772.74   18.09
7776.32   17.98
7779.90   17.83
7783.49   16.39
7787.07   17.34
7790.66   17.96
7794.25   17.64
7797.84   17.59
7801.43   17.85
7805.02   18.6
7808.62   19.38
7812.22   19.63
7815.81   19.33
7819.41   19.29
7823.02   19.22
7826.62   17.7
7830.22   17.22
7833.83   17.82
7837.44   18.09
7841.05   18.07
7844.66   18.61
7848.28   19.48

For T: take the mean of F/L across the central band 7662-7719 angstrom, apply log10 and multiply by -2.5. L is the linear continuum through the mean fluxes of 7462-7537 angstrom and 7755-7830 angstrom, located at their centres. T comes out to 0.23 mag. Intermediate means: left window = 22.6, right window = 18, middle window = 15.9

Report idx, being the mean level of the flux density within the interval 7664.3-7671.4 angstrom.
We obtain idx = 13.8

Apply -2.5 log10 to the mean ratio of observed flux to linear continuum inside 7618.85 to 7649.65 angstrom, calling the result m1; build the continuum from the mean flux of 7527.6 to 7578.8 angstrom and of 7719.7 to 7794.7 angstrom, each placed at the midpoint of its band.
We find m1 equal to 0.07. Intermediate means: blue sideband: 23.9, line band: 20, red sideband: 17.6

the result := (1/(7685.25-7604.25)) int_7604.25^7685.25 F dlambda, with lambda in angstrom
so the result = 19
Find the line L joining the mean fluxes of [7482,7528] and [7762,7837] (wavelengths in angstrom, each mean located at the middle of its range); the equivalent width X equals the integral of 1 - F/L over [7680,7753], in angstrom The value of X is 9.00 angstrom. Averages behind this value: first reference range 22.5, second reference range 18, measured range 16.9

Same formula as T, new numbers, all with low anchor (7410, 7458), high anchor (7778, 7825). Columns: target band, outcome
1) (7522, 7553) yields -0.15 mag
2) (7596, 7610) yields -0.07 mag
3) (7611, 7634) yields -0.07 mag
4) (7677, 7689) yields 0.17 mag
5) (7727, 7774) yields 0.07 mag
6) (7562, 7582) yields -0.19 mag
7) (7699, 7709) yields 0.21 mag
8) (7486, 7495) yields -0.08 mag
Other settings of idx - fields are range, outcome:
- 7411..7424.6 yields 20.7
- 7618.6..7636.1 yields 20.3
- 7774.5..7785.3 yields 17.4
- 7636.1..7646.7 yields 19.9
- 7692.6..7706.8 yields 15.6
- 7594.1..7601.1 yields 20.5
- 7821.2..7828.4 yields 18.5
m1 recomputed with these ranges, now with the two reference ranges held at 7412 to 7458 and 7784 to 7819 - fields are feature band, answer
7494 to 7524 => -0.084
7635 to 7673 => 0.093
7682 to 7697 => 0.165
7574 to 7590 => -0.176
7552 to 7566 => -0.168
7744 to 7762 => 0.130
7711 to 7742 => 0.059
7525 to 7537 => -0.118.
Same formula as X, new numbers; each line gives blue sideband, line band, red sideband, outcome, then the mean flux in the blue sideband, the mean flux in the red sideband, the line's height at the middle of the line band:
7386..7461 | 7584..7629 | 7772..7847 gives -3.9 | 21.4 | 18.2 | 19.9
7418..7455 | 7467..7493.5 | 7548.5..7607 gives -0.7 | 21.5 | 23.1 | 22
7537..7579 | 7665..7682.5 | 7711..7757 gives 4.0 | 24.1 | 17.5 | 19.8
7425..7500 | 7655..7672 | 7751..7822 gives 2.7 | 22.1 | 17.9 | 19.5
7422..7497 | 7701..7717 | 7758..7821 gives 2.1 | 22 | 18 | 19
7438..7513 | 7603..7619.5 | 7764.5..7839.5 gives -1.5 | 22.2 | 18.1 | 20.5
